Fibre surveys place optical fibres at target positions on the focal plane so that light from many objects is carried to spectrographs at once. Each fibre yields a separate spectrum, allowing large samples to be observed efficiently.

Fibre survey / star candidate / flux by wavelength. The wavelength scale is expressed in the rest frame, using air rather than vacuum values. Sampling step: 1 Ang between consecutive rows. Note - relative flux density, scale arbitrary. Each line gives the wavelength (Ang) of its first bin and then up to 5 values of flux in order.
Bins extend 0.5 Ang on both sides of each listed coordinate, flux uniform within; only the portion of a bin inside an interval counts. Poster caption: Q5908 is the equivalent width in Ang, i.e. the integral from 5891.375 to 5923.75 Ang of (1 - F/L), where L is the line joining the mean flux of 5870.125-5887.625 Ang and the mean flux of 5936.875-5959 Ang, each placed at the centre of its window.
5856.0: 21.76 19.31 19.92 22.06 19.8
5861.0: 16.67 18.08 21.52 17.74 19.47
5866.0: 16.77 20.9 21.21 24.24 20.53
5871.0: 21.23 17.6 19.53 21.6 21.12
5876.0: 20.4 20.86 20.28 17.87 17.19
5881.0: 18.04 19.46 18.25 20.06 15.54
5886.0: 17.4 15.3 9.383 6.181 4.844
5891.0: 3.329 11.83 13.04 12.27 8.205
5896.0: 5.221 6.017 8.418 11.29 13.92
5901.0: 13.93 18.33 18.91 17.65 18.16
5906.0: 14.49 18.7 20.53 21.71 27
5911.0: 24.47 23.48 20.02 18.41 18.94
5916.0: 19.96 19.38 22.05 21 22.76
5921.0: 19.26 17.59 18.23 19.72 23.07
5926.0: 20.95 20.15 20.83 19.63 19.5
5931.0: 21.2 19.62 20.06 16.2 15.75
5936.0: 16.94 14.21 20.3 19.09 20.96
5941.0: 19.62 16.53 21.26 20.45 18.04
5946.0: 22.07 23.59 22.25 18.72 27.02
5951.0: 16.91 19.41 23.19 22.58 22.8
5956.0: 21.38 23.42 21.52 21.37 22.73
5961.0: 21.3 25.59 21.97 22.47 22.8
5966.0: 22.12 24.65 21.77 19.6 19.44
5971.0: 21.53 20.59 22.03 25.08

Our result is 4.50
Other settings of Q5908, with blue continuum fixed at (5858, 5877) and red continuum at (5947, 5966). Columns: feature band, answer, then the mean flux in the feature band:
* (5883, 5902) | 8.60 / 11.3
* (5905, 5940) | 2.41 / 19.9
